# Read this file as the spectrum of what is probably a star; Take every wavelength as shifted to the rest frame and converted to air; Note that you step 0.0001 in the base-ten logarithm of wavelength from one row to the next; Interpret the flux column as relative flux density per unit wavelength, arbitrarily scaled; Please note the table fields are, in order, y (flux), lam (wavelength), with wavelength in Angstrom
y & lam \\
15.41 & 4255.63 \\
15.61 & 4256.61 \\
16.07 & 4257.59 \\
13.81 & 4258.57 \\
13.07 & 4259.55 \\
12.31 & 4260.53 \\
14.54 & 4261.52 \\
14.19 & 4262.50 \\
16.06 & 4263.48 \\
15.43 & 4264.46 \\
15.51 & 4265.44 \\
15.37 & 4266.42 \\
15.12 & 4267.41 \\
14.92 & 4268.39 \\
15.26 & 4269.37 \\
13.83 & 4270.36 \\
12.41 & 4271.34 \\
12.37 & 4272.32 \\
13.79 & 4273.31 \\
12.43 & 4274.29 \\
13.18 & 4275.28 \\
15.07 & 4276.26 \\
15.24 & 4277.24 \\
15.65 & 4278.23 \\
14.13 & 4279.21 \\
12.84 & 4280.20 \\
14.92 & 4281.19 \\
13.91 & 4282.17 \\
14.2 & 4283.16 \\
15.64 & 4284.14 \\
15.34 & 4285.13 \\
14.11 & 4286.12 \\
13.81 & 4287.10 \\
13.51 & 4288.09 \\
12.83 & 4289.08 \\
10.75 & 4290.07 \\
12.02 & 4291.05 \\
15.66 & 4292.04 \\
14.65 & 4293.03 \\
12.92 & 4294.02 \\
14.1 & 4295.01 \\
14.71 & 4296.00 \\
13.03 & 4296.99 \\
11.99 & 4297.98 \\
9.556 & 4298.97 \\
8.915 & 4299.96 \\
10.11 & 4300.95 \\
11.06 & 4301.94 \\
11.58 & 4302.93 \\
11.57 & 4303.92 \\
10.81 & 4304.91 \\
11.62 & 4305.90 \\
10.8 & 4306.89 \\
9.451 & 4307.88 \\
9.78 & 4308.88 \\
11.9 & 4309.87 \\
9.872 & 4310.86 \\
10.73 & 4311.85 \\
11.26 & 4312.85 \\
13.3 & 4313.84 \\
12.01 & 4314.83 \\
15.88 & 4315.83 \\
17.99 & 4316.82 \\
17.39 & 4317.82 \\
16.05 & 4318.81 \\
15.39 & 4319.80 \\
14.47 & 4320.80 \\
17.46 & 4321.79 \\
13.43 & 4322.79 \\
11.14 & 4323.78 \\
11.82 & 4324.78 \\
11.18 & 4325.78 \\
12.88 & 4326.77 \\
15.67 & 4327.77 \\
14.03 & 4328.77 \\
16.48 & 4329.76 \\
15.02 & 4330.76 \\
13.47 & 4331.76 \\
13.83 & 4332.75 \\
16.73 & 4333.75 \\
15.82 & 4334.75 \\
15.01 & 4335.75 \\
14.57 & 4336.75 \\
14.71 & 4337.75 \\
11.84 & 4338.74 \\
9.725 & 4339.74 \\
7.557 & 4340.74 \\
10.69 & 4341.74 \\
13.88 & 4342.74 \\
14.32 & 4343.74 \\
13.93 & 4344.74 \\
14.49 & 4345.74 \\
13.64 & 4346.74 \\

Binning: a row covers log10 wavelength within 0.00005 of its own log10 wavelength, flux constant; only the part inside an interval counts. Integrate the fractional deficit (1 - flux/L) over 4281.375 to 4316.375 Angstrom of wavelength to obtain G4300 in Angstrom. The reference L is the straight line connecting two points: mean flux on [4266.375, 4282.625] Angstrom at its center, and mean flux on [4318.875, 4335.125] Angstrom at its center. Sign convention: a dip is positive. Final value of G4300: 4.4 Angstrom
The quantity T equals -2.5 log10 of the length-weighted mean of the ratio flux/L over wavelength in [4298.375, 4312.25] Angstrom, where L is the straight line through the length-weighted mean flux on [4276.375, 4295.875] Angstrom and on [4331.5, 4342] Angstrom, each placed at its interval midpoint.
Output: 0.282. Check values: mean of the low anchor 14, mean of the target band 10.6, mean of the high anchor 13.1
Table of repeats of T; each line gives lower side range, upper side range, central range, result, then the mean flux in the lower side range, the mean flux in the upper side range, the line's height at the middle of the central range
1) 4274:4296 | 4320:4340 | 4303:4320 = 0.11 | 14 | 14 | 14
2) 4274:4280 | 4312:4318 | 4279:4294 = 0.03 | 14.3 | 14.2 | 14.3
